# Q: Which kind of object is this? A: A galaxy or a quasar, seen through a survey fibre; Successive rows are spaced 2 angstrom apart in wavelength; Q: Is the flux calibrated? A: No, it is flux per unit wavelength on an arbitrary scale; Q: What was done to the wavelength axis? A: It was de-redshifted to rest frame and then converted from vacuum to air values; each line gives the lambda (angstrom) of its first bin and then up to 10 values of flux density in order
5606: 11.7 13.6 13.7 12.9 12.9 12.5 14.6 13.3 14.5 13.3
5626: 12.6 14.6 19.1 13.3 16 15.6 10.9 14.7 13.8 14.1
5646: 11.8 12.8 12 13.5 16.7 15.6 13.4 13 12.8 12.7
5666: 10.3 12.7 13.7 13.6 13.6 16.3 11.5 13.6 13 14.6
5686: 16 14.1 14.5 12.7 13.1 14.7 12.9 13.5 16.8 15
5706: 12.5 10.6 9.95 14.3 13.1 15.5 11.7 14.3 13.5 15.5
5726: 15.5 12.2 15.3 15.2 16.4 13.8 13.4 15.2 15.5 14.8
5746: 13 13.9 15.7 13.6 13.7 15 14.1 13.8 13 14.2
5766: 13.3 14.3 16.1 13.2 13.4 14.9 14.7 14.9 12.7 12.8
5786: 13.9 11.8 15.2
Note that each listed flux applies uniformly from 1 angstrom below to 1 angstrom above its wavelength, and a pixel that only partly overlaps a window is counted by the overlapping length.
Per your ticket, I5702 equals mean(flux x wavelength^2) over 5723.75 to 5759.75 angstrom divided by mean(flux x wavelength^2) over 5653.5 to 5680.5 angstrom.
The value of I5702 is 1.1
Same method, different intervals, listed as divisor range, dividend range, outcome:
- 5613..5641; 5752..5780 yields 1.05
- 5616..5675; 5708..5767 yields 1.06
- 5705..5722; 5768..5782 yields 1.15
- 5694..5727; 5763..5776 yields 1.05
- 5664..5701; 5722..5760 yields 1.09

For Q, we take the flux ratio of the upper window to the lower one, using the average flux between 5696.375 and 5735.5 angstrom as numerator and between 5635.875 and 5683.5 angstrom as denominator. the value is 1.04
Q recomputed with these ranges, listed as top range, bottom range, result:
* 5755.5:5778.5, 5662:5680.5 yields 1.08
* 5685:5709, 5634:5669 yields 1.04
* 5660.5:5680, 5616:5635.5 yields 0.90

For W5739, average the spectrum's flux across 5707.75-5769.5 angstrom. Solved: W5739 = 14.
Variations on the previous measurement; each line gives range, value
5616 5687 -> 13.8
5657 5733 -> 13.6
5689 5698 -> 13.7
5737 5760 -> 14.3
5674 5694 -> 14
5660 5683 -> 13.1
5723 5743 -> 14.8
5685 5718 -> 13.6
